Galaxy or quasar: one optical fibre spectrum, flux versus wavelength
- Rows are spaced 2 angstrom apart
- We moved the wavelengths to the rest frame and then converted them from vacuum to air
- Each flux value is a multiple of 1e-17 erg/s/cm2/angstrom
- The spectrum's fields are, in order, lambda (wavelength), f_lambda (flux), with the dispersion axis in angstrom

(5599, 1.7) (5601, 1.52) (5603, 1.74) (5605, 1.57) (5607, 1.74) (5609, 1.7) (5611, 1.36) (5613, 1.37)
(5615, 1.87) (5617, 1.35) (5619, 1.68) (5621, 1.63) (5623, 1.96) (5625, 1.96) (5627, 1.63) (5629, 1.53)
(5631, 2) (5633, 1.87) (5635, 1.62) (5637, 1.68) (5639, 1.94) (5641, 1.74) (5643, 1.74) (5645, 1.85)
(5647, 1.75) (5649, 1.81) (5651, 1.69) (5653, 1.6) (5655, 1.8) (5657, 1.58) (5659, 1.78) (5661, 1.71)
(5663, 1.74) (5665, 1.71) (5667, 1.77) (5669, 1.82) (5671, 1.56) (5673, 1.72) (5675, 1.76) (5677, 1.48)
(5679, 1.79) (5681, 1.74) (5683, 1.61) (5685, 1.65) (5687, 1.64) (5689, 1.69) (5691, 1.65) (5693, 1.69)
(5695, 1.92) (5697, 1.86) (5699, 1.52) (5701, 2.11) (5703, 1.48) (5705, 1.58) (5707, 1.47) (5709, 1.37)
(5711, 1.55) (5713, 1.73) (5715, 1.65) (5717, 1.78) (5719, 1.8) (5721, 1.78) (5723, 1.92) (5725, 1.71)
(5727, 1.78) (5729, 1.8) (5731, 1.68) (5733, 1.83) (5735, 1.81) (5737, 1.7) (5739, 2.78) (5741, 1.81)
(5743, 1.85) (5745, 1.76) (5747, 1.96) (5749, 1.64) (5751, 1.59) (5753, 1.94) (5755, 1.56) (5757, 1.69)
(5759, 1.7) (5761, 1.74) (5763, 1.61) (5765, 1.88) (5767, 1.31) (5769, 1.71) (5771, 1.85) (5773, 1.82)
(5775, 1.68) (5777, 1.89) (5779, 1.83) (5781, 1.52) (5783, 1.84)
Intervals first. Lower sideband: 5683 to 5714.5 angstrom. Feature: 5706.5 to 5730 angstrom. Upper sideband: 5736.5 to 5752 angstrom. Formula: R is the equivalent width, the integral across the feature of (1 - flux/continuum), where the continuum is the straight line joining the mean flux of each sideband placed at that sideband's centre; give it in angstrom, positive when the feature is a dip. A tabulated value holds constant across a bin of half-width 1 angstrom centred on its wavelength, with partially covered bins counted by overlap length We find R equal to 0.8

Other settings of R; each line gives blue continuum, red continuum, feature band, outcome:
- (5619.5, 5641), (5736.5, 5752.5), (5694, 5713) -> 2.0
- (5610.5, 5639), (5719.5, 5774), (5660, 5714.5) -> 2.0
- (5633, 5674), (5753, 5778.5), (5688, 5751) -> -1.4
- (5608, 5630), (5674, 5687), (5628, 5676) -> -2.5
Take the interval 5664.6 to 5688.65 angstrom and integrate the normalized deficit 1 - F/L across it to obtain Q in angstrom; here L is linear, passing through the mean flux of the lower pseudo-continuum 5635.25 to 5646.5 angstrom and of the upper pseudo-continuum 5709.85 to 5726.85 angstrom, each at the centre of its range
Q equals 1.0 angstrom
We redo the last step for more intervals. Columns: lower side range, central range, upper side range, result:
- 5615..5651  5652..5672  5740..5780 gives 0.5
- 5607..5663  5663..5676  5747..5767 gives -0.1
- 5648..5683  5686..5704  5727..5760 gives 0.2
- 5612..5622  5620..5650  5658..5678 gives -2.9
